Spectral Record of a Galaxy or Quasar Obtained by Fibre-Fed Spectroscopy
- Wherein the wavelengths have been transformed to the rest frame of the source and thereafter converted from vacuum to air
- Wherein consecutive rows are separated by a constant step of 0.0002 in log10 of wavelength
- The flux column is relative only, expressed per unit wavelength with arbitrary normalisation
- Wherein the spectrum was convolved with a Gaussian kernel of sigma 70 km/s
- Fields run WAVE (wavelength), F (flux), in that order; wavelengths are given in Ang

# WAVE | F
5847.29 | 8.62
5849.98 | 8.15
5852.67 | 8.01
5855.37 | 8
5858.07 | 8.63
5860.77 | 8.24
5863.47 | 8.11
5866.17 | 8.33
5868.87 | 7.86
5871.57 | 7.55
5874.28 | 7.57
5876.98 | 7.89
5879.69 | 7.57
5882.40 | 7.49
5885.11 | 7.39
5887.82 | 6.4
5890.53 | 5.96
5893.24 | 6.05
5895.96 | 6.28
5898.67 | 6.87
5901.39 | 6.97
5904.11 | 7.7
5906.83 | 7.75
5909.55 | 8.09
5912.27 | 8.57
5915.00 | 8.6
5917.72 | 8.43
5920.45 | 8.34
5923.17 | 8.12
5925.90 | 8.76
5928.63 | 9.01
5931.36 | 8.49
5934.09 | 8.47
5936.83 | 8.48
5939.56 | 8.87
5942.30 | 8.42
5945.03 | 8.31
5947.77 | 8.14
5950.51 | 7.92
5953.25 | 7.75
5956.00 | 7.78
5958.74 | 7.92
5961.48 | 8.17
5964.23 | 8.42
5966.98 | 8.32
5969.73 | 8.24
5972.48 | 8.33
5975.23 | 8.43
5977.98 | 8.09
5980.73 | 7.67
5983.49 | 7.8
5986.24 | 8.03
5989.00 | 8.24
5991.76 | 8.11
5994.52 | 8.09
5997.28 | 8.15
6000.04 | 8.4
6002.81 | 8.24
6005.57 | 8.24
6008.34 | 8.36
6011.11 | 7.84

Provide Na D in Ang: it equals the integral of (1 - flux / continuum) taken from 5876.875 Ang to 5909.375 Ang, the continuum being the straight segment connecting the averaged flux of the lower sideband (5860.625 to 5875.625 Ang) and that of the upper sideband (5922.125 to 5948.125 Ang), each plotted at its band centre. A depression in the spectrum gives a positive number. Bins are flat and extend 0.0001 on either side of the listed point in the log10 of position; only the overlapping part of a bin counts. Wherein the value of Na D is 4.44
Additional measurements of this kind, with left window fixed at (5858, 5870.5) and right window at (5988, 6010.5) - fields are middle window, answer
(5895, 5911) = 1.7 Ang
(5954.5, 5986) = 0.4 Ang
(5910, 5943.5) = -1.4 Ang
